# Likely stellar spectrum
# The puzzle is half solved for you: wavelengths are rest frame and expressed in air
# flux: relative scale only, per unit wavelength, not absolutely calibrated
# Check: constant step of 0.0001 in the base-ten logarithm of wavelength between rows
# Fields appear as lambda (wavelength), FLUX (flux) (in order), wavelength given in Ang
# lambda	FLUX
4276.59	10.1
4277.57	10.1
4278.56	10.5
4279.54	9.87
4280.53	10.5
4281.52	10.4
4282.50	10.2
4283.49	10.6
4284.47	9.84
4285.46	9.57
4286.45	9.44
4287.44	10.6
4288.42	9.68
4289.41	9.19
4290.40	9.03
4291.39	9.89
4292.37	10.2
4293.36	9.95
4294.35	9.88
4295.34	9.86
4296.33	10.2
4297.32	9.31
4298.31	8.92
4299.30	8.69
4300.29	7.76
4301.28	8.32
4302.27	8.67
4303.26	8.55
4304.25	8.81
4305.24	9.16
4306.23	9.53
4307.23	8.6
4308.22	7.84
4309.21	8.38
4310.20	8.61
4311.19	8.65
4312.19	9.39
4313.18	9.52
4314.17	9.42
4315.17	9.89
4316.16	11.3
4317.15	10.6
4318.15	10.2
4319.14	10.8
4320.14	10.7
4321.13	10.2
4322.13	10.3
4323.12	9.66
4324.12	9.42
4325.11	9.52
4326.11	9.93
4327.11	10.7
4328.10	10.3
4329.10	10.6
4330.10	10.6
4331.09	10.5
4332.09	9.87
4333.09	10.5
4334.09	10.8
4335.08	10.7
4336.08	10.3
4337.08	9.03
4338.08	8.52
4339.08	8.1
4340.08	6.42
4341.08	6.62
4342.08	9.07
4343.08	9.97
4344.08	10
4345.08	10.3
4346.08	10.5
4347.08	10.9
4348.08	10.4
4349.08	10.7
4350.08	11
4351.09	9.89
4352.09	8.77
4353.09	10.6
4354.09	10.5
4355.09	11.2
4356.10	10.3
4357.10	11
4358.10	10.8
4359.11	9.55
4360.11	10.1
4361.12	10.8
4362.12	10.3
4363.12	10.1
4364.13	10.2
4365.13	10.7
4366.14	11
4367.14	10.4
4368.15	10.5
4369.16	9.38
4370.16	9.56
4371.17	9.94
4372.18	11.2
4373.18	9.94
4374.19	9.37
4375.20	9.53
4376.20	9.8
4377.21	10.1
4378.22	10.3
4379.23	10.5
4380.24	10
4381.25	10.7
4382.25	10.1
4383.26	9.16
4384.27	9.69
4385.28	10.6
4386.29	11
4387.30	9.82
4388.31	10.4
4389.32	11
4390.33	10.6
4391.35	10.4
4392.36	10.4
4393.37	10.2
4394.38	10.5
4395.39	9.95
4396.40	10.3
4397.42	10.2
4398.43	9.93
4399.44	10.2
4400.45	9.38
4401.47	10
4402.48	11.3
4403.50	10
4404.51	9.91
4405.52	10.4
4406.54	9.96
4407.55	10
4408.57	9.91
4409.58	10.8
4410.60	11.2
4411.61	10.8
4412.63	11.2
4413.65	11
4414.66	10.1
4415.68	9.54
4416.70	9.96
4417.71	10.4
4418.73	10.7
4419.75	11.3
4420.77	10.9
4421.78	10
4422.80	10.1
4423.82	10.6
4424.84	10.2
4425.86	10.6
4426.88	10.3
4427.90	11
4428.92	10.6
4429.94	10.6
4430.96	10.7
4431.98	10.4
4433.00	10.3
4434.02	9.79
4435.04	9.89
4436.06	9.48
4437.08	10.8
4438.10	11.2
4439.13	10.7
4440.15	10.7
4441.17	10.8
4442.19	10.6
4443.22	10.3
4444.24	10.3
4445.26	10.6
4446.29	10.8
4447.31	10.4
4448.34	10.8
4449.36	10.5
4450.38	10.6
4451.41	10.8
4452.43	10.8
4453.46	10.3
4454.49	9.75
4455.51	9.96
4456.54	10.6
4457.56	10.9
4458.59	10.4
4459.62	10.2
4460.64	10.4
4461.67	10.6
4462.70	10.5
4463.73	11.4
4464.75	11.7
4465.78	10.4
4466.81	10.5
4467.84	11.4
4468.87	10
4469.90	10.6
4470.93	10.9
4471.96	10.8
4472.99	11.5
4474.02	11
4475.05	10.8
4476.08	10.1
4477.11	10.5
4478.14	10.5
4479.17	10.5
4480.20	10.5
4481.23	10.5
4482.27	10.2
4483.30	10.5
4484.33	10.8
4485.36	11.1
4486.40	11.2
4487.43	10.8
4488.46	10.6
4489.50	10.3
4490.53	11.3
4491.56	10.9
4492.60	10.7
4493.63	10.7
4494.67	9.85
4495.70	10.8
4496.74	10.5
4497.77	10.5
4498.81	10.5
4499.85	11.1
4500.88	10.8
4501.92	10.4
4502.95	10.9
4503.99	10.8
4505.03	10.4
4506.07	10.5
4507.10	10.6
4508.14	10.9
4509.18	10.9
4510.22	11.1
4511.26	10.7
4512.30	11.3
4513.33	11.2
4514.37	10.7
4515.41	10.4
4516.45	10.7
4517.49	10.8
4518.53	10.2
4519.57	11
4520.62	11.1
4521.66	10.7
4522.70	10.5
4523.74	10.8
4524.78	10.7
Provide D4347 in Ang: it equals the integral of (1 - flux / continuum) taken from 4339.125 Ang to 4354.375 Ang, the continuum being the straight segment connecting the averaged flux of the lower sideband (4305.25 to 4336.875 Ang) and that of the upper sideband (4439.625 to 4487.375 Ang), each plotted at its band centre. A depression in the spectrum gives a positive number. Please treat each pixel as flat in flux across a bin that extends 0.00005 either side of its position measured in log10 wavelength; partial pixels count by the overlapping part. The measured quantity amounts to 0.6 Ang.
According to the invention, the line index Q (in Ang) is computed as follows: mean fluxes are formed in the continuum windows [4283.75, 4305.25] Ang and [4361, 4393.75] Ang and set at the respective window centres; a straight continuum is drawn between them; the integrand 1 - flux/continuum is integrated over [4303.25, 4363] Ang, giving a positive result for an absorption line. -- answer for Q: -0.4 Ang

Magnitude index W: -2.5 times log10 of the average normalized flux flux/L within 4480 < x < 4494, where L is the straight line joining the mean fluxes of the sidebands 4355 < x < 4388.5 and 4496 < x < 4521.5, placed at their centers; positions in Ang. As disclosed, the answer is -0.006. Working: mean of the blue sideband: 10.2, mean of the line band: 10.7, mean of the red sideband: 10.7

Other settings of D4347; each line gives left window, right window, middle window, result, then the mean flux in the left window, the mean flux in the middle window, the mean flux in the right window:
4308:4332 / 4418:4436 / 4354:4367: -0.5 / 9.9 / 10.5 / 10.4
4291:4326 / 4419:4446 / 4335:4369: -0.5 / 9.45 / 9.96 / 10.5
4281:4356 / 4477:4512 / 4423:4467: -0.5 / 9.69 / 10.5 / 10.7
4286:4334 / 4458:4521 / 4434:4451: -0.1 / 9.63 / 10.5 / 10.7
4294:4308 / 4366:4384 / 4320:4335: -1.4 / 8.98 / 10.2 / 10.1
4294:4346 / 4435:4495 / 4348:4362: -0.9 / 9.5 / 10.4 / 10.6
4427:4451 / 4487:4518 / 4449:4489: -0.1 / 10.5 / 10.6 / 10.7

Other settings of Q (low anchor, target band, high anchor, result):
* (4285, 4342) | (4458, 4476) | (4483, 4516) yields -0.39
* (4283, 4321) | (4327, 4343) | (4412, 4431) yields 0.38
